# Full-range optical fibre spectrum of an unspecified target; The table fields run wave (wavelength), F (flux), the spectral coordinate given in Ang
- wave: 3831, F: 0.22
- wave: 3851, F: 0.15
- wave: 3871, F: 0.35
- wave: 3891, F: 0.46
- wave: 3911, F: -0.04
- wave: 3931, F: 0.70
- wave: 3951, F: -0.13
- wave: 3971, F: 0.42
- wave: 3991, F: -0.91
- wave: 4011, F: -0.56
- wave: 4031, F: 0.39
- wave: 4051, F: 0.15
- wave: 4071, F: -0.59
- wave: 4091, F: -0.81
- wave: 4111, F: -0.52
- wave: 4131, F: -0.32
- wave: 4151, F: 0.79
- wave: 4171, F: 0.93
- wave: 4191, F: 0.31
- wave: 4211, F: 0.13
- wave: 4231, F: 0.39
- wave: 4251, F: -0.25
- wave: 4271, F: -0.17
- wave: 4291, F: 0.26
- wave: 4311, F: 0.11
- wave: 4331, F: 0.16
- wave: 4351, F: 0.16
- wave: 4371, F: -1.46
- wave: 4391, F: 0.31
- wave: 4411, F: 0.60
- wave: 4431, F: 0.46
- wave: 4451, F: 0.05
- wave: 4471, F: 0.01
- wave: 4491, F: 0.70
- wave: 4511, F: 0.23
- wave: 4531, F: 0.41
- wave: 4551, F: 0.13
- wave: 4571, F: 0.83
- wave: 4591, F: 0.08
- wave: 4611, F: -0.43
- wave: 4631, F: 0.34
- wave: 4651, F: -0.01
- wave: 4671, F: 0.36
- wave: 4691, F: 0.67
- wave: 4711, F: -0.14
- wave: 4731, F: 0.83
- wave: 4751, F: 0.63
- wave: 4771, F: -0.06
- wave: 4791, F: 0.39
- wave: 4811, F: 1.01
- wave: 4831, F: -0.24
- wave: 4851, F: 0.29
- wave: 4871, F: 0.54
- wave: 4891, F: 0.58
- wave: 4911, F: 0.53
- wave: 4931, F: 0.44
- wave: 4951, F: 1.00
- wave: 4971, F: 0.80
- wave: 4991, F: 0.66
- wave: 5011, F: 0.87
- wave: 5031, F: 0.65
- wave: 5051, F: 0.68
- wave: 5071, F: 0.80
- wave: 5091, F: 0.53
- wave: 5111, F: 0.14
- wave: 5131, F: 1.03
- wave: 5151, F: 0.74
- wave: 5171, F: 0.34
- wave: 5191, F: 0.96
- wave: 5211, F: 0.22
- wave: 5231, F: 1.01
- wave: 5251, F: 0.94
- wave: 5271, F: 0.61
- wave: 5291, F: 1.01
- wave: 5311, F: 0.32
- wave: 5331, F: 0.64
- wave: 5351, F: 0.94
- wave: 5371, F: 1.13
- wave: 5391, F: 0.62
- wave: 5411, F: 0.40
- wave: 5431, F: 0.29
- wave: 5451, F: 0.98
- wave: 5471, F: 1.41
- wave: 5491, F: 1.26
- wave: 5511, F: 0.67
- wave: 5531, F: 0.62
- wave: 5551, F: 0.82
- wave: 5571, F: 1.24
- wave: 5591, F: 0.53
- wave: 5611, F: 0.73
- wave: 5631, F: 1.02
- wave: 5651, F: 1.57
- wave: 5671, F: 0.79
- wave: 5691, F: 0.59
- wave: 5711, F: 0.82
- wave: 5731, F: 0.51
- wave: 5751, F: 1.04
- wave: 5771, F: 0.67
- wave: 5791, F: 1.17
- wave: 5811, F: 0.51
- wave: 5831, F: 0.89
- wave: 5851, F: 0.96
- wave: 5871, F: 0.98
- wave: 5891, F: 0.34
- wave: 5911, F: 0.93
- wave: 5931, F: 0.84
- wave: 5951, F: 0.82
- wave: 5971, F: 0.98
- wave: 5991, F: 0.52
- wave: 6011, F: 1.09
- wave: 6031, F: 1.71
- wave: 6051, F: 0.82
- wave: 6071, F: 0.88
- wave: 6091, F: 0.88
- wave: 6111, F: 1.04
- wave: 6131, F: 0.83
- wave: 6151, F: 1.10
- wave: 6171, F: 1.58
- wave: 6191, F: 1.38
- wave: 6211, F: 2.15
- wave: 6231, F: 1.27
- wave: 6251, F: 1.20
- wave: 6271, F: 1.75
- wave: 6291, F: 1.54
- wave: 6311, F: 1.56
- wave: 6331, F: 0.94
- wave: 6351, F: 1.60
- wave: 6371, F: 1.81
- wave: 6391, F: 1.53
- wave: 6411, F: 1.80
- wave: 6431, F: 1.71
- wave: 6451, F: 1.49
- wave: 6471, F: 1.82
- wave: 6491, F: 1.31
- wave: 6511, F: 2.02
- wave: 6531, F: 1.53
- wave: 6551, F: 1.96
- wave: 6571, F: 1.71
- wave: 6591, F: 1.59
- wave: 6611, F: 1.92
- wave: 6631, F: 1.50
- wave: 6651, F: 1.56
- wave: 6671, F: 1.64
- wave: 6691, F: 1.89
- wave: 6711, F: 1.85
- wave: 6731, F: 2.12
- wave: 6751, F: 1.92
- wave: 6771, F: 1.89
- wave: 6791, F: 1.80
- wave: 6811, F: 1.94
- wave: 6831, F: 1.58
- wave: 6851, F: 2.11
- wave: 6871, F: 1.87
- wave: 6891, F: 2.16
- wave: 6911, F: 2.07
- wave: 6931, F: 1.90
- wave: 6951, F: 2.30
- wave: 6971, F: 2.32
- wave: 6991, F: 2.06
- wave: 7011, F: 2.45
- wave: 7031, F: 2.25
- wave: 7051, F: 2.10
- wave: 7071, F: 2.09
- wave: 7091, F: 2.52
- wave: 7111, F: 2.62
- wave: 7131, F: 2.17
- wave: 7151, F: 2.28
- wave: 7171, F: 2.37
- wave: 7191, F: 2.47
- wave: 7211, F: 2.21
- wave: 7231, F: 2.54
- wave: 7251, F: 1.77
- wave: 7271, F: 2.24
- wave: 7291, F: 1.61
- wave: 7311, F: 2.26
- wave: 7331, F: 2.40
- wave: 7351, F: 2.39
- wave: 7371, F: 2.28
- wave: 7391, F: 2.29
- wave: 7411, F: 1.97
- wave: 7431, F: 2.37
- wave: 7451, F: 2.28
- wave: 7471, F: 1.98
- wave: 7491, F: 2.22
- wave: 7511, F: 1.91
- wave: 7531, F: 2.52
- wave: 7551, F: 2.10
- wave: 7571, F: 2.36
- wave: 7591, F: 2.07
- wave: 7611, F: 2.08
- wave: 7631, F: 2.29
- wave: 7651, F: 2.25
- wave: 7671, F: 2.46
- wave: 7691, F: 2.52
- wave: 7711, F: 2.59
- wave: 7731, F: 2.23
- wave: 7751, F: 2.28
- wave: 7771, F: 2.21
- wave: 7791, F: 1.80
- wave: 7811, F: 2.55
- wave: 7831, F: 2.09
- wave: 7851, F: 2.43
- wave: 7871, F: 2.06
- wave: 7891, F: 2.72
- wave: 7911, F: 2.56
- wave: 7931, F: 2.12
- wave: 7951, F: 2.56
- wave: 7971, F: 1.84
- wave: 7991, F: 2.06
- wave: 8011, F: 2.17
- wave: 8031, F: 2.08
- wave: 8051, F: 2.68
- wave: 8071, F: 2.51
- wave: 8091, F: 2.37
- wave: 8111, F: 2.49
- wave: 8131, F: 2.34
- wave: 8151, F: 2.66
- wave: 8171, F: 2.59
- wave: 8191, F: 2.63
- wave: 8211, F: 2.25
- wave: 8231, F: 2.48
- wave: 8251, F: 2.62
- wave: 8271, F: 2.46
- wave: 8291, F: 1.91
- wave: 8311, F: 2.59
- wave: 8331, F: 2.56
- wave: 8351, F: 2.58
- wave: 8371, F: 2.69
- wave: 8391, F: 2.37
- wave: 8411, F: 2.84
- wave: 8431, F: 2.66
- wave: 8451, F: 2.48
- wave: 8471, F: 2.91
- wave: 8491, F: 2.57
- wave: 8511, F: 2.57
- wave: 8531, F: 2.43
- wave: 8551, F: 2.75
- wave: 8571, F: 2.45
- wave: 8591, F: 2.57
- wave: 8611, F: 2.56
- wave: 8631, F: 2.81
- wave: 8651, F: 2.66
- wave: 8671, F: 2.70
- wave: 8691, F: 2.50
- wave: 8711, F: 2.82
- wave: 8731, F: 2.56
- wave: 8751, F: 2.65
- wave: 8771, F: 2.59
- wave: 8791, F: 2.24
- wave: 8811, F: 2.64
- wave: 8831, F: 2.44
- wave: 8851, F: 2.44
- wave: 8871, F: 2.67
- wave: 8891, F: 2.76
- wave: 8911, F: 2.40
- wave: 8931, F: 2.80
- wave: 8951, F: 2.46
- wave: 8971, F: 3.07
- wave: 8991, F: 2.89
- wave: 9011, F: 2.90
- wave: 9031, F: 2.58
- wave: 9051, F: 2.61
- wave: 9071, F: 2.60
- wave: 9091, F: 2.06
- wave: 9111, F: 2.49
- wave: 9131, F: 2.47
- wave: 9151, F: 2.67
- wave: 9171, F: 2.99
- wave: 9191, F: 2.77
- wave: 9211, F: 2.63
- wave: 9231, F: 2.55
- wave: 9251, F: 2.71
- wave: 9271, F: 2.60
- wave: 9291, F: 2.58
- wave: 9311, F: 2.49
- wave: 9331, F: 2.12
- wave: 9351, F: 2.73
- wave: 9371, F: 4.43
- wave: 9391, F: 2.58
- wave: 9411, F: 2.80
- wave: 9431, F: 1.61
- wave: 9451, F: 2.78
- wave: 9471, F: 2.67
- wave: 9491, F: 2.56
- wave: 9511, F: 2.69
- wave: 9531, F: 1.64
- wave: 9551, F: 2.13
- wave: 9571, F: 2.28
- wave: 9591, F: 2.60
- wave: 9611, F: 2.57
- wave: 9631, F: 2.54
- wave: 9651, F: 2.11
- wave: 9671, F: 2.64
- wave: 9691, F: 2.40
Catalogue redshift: 0.54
